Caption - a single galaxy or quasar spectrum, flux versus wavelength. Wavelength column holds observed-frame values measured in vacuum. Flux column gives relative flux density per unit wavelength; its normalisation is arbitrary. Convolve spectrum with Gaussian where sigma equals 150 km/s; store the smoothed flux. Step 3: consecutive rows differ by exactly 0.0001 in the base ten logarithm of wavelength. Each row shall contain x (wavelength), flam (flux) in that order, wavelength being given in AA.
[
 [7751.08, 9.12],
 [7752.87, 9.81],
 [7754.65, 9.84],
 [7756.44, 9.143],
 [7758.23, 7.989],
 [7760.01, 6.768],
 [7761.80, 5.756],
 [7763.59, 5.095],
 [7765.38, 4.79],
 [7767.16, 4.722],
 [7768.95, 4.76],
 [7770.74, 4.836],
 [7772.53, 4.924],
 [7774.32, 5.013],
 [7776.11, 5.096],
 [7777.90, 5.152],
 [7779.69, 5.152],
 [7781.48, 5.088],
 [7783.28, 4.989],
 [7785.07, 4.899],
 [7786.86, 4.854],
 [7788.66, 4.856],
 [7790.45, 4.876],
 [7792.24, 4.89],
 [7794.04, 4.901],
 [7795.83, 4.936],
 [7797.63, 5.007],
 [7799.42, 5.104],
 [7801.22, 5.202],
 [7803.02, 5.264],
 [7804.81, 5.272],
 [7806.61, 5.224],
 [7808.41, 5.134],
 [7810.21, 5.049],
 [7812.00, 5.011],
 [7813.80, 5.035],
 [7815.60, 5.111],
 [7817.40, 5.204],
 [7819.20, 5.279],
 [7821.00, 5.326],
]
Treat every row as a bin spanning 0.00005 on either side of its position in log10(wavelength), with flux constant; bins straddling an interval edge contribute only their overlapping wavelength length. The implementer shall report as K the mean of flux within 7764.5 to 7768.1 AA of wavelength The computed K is 4.77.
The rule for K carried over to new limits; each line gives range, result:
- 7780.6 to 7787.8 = 4.95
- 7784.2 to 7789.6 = 4.87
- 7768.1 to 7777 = 4.93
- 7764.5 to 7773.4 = 4.81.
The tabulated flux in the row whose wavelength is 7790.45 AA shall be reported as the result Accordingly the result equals 4.876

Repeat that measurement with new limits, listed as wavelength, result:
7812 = 5.011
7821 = 5.326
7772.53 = 4.924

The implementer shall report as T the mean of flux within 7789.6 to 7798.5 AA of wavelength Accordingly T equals 4.92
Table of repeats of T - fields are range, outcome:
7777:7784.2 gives 5.09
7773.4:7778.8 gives 5.09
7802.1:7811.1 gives 5.19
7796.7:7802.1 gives 5.1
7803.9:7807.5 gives 5.25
